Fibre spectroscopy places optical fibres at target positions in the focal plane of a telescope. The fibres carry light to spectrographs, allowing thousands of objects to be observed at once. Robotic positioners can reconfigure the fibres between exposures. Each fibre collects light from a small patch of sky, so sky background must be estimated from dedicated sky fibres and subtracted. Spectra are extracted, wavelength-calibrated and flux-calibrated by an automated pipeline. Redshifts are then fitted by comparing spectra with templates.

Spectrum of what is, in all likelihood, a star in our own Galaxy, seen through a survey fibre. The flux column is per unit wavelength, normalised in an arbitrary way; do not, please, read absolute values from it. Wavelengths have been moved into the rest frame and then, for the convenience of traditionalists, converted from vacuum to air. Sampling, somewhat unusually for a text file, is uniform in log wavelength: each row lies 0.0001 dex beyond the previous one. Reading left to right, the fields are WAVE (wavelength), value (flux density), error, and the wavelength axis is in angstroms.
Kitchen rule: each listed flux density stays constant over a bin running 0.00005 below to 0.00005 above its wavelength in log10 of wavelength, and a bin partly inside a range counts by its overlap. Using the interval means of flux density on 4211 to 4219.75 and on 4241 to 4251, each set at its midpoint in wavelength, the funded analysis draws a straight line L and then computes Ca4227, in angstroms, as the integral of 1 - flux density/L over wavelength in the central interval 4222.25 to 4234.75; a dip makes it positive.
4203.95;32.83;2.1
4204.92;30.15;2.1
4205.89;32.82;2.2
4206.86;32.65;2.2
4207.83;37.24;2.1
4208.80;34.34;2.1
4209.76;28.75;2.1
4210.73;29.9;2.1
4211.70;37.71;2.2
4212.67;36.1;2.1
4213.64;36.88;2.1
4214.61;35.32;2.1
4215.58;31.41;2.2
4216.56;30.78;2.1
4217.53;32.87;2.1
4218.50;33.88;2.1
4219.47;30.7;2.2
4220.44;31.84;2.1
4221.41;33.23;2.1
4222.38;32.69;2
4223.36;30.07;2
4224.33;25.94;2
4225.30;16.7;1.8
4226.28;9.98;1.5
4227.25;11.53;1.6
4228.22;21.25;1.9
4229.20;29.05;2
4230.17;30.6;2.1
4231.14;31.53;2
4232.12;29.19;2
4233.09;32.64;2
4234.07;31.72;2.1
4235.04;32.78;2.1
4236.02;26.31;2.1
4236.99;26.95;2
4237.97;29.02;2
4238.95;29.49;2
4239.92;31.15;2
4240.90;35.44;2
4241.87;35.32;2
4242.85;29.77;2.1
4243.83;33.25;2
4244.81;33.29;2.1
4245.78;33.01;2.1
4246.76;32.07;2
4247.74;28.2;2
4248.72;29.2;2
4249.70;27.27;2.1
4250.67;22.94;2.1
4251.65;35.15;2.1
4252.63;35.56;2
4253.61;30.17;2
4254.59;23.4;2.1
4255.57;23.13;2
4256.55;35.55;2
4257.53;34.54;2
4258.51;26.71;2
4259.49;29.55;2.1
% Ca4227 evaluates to 2.7 angstroms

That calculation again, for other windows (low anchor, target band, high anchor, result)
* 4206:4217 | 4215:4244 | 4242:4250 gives 3.0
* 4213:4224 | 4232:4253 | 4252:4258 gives 0.2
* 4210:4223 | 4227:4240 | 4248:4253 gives 1.3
